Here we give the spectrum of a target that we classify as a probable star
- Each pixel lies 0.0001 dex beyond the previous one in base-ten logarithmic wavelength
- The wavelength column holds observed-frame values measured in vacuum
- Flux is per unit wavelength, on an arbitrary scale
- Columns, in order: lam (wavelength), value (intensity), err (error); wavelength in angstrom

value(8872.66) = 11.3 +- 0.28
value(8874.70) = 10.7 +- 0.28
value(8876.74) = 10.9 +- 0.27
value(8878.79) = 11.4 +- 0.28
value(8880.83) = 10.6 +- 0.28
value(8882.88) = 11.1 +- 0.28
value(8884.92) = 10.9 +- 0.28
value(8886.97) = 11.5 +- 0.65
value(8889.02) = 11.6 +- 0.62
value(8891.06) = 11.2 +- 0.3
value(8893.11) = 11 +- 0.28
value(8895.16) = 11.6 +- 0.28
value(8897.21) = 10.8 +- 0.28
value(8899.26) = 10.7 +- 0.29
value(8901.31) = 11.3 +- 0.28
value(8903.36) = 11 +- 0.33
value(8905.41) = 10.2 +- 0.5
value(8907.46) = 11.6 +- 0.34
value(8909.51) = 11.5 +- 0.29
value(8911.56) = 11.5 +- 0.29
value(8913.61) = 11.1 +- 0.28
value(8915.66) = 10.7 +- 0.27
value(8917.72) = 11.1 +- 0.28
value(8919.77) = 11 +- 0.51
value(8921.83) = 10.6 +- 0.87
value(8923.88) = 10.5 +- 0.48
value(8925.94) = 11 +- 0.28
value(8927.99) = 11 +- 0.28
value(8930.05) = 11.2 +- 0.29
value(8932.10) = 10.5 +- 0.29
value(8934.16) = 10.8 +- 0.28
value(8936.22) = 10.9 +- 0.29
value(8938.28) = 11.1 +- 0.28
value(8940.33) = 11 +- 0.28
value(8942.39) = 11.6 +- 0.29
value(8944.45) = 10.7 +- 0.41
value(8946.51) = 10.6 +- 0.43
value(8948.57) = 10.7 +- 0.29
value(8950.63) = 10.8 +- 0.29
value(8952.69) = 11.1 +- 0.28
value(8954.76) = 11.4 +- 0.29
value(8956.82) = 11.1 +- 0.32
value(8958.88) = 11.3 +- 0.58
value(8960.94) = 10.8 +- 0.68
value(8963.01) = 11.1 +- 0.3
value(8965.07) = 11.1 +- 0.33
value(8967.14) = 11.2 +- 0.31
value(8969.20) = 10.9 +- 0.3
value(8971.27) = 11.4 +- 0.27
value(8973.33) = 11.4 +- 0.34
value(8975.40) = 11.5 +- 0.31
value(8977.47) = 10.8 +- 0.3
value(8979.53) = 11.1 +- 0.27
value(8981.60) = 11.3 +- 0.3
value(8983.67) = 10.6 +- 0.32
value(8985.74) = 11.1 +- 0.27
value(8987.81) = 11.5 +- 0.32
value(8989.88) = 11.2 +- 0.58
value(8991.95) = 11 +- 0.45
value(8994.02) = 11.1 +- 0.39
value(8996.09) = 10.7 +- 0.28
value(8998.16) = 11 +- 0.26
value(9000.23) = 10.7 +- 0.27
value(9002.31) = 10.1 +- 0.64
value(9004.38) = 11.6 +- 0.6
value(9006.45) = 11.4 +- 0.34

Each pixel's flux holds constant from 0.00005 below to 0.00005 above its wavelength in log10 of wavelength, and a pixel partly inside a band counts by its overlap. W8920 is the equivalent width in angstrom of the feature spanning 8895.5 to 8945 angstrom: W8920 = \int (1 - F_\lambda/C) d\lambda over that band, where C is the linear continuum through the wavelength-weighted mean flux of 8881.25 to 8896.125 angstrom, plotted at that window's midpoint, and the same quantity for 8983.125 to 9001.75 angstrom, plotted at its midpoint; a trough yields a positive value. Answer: 0.8 angstrom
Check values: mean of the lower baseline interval 11.2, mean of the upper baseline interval 11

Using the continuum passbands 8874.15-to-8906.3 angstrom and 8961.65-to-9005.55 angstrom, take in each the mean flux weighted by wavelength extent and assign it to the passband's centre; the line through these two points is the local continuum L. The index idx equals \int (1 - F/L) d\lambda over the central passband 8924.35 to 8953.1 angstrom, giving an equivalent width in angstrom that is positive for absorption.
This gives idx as 0.4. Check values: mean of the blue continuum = 11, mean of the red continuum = 11.1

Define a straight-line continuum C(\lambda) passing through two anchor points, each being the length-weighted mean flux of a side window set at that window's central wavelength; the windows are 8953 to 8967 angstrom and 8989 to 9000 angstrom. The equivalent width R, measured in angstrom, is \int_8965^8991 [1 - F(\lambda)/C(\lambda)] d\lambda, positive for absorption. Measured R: -0.3 angstrom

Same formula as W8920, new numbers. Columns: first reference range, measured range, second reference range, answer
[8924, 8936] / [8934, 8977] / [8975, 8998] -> -0.5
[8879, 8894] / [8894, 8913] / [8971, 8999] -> 0.0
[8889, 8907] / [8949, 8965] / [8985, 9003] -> -0.1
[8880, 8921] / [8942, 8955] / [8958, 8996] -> 0.2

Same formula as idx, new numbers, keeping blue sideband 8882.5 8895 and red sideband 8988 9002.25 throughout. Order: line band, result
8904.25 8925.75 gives 0.36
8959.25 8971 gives -0.05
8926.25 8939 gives 0.23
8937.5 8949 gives 0.13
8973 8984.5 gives -0.14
